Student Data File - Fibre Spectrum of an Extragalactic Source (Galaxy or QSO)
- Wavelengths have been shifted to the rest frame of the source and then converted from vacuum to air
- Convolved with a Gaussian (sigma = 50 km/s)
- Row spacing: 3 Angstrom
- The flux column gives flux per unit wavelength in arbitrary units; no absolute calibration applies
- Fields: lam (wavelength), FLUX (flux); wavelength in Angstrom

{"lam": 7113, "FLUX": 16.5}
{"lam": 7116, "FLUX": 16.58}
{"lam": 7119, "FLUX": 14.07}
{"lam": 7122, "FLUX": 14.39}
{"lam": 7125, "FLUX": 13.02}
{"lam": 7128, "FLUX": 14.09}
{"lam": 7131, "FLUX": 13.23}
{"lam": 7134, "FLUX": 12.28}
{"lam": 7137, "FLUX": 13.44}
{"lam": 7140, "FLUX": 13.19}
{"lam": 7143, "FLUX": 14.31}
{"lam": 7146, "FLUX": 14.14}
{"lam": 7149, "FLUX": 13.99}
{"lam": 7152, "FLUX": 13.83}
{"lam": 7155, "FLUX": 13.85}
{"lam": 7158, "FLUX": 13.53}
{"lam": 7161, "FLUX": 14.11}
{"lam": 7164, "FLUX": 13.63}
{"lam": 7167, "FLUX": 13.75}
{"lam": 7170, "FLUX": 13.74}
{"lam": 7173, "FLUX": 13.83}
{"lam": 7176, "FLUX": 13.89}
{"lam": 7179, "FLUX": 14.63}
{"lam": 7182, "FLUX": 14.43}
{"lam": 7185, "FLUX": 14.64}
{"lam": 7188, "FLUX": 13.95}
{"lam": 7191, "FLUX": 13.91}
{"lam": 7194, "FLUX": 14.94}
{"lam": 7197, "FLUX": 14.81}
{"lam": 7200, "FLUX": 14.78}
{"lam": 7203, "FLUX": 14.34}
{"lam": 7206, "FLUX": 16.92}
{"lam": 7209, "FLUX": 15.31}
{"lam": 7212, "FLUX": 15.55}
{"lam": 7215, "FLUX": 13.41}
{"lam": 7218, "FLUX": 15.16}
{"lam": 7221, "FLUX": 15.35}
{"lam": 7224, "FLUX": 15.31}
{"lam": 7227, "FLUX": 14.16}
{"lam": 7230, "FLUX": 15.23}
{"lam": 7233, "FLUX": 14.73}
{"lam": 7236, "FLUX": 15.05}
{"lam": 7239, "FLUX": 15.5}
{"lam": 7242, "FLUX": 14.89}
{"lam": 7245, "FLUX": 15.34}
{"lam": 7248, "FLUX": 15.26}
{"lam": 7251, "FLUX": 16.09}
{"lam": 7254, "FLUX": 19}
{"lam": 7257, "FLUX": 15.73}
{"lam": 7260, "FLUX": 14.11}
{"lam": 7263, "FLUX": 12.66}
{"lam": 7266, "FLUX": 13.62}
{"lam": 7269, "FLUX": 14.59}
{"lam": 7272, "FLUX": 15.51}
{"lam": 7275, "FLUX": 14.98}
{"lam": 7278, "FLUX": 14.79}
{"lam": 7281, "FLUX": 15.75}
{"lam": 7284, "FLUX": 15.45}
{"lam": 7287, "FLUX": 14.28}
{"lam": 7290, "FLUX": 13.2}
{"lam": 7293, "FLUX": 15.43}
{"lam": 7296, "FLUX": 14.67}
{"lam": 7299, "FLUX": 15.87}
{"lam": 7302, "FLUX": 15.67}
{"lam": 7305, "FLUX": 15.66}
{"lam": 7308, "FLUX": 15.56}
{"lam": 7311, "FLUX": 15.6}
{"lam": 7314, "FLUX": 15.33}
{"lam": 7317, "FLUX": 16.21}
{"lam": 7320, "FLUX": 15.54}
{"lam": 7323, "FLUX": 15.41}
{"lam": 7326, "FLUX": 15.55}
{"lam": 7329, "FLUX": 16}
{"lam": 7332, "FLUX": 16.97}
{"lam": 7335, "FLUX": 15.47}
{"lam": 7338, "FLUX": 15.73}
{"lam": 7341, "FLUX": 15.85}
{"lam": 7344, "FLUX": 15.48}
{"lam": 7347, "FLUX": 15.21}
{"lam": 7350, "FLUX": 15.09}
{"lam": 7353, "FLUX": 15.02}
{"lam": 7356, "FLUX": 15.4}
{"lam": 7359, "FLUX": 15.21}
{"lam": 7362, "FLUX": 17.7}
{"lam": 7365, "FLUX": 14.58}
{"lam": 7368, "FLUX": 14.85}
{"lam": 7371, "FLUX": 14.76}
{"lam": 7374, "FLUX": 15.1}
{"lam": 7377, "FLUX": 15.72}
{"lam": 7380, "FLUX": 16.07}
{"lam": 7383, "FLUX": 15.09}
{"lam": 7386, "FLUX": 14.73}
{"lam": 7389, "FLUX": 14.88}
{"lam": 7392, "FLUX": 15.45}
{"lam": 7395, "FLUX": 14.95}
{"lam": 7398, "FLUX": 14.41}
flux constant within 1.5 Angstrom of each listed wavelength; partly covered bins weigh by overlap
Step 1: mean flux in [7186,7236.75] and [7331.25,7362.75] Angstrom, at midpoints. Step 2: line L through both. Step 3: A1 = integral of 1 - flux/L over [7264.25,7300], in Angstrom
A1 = 1.1 Angstrom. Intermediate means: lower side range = 14.9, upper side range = 15.7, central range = 14.8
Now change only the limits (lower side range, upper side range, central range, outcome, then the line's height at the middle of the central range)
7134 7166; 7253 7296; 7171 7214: -1.70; 14.1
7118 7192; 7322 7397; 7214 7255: -2.37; 14.5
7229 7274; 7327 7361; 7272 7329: 0.36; 15.4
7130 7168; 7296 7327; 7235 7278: -0.65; 14.9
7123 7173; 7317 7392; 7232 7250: -0.86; 14.5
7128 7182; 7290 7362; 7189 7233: -1.77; 14.3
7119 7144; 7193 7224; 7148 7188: 0.74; 14.3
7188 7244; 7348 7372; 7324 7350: -0.79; 15.3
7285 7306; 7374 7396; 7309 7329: -0.79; 15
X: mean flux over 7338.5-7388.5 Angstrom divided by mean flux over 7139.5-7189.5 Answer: 1.1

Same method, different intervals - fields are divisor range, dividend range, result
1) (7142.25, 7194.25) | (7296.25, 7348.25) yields 1.12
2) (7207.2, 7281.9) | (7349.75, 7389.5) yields 1.02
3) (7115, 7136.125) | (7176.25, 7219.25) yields 1.06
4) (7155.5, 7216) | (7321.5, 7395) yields 1.07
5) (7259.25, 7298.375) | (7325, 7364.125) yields 1.08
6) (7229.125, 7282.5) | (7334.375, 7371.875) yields 1.02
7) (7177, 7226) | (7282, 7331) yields 1.04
